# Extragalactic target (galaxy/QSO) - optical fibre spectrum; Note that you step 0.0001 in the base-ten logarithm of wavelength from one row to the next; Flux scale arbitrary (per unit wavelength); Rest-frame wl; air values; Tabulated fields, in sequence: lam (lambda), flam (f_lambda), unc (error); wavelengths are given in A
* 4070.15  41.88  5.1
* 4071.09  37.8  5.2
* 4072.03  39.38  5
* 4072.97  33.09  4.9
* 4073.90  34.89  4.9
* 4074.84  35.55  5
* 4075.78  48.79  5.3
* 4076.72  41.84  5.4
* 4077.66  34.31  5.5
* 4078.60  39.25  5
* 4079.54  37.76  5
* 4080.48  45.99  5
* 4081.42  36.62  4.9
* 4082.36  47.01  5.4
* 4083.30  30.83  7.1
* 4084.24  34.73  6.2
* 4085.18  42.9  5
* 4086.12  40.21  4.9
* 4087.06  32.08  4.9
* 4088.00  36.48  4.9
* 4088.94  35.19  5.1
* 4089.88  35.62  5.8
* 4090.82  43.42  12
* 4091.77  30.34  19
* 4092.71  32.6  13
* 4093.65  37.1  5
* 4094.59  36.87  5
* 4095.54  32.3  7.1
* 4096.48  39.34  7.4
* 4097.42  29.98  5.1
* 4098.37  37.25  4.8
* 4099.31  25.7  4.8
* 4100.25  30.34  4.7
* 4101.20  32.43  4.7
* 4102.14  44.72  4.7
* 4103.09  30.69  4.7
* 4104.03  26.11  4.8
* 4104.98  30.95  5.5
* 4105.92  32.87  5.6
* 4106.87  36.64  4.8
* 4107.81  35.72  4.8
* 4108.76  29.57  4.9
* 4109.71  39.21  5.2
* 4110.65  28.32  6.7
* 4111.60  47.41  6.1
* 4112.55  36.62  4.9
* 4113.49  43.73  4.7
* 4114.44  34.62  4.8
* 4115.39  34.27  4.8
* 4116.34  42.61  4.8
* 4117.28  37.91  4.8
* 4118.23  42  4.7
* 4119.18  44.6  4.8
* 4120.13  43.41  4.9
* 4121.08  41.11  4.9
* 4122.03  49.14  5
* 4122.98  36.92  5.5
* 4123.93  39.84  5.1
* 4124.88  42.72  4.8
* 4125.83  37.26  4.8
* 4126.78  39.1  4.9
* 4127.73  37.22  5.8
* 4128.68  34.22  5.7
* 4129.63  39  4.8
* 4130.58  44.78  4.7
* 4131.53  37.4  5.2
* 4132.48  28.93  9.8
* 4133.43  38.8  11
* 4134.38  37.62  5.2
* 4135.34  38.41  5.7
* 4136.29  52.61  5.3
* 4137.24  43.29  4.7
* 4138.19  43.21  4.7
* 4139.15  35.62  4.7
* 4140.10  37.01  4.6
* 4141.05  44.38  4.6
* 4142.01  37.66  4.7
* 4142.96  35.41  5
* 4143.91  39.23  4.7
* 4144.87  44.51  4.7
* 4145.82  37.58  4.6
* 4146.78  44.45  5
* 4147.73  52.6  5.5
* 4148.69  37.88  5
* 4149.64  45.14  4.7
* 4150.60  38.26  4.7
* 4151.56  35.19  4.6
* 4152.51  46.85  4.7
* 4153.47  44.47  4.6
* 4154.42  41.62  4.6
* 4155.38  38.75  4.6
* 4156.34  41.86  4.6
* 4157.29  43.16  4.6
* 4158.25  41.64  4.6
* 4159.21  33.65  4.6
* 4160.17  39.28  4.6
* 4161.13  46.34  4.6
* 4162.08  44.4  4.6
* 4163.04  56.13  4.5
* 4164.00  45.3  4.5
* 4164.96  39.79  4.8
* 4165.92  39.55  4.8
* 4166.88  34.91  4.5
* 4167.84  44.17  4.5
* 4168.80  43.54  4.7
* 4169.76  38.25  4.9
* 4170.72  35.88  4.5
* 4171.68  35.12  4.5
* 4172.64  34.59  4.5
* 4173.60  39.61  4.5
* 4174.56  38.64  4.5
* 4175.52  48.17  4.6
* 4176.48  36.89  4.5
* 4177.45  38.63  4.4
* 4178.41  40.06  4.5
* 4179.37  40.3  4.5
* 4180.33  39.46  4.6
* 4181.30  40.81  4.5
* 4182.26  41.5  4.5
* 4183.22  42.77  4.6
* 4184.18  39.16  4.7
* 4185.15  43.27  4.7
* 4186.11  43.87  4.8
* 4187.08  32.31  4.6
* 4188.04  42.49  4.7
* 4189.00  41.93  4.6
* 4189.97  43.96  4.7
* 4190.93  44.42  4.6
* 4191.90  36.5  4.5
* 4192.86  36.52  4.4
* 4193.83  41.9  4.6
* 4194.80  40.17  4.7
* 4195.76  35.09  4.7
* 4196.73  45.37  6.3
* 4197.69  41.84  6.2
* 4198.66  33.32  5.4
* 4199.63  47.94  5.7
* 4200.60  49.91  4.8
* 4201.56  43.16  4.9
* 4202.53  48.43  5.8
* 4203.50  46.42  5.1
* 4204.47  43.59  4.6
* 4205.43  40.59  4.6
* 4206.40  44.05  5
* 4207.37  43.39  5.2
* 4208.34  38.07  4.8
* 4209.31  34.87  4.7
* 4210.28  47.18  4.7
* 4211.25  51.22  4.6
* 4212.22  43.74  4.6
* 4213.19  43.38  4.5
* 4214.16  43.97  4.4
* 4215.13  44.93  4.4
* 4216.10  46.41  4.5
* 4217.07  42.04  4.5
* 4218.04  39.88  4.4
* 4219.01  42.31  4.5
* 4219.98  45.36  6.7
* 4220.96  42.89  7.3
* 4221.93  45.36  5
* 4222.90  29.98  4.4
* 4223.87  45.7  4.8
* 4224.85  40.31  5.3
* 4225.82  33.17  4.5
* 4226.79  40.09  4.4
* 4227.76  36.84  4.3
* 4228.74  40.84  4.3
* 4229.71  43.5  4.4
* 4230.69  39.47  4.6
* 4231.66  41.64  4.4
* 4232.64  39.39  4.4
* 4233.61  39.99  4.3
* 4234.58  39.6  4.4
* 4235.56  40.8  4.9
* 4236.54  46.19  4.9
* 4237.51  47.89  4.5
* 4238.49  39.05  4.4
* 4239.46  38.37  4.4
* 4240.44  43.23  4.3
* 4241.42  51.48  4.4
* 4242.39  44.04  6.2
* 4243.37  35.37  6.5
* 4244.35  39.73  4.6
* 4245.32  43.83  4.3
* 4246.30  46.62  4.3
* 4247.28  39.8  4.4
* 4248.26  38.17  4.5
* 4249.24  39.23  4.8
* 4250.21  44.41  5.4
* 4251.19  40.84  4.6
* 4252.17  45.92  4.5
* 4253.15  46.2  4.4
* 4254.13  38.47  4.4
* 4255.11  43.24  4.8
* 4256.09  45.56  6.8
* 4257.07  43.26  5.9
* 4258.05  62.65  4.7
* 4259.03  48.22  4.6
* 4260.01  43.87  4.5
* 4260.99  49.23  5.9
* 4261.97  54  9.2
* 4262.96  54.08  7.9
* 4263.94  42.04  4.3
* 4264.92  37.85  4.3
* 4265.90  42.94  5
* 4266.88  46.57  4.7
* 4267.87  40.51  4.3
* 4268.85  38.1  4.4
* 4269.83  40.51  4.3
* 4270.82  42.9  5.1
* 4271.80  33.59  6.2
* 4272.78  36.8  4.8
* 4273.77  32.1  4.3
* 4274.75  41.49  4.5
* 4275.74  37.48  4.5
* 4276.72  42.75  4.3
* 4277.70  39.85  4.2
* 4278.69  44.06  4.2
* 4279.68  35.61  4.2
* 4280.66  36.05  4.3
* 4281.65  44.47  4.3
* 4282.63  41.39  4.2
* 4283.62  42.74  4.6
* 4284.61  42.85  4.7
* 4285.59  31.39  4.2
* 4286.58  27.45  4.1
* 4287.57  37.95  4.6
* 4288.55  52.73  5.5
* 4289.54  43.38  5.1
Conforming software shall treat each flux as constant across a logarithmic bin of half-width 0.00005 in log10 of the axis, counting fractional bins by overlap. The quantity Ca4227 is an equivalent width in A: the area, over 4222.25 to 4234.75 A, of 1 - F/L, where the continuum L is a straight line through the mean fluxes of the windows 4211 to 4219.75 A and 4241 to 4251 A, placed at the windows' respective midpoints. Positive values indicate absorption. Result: 1.1 A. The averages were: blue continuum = 44.1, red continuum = 42.2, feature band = 39.4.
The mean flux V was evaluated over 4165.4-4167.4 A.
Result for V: 37.4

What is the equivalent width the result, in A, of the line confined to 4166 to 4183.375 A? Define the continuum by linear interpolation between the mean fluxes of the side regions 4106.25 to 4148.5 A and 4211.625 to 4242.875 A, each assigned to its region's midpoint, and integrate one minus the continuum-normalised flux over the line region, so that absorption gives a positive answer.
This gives 0.5 A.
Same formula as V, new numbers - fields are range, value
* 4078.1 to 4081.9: 39.9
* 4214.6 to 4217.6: 44.4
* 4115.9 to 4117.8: 40.4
